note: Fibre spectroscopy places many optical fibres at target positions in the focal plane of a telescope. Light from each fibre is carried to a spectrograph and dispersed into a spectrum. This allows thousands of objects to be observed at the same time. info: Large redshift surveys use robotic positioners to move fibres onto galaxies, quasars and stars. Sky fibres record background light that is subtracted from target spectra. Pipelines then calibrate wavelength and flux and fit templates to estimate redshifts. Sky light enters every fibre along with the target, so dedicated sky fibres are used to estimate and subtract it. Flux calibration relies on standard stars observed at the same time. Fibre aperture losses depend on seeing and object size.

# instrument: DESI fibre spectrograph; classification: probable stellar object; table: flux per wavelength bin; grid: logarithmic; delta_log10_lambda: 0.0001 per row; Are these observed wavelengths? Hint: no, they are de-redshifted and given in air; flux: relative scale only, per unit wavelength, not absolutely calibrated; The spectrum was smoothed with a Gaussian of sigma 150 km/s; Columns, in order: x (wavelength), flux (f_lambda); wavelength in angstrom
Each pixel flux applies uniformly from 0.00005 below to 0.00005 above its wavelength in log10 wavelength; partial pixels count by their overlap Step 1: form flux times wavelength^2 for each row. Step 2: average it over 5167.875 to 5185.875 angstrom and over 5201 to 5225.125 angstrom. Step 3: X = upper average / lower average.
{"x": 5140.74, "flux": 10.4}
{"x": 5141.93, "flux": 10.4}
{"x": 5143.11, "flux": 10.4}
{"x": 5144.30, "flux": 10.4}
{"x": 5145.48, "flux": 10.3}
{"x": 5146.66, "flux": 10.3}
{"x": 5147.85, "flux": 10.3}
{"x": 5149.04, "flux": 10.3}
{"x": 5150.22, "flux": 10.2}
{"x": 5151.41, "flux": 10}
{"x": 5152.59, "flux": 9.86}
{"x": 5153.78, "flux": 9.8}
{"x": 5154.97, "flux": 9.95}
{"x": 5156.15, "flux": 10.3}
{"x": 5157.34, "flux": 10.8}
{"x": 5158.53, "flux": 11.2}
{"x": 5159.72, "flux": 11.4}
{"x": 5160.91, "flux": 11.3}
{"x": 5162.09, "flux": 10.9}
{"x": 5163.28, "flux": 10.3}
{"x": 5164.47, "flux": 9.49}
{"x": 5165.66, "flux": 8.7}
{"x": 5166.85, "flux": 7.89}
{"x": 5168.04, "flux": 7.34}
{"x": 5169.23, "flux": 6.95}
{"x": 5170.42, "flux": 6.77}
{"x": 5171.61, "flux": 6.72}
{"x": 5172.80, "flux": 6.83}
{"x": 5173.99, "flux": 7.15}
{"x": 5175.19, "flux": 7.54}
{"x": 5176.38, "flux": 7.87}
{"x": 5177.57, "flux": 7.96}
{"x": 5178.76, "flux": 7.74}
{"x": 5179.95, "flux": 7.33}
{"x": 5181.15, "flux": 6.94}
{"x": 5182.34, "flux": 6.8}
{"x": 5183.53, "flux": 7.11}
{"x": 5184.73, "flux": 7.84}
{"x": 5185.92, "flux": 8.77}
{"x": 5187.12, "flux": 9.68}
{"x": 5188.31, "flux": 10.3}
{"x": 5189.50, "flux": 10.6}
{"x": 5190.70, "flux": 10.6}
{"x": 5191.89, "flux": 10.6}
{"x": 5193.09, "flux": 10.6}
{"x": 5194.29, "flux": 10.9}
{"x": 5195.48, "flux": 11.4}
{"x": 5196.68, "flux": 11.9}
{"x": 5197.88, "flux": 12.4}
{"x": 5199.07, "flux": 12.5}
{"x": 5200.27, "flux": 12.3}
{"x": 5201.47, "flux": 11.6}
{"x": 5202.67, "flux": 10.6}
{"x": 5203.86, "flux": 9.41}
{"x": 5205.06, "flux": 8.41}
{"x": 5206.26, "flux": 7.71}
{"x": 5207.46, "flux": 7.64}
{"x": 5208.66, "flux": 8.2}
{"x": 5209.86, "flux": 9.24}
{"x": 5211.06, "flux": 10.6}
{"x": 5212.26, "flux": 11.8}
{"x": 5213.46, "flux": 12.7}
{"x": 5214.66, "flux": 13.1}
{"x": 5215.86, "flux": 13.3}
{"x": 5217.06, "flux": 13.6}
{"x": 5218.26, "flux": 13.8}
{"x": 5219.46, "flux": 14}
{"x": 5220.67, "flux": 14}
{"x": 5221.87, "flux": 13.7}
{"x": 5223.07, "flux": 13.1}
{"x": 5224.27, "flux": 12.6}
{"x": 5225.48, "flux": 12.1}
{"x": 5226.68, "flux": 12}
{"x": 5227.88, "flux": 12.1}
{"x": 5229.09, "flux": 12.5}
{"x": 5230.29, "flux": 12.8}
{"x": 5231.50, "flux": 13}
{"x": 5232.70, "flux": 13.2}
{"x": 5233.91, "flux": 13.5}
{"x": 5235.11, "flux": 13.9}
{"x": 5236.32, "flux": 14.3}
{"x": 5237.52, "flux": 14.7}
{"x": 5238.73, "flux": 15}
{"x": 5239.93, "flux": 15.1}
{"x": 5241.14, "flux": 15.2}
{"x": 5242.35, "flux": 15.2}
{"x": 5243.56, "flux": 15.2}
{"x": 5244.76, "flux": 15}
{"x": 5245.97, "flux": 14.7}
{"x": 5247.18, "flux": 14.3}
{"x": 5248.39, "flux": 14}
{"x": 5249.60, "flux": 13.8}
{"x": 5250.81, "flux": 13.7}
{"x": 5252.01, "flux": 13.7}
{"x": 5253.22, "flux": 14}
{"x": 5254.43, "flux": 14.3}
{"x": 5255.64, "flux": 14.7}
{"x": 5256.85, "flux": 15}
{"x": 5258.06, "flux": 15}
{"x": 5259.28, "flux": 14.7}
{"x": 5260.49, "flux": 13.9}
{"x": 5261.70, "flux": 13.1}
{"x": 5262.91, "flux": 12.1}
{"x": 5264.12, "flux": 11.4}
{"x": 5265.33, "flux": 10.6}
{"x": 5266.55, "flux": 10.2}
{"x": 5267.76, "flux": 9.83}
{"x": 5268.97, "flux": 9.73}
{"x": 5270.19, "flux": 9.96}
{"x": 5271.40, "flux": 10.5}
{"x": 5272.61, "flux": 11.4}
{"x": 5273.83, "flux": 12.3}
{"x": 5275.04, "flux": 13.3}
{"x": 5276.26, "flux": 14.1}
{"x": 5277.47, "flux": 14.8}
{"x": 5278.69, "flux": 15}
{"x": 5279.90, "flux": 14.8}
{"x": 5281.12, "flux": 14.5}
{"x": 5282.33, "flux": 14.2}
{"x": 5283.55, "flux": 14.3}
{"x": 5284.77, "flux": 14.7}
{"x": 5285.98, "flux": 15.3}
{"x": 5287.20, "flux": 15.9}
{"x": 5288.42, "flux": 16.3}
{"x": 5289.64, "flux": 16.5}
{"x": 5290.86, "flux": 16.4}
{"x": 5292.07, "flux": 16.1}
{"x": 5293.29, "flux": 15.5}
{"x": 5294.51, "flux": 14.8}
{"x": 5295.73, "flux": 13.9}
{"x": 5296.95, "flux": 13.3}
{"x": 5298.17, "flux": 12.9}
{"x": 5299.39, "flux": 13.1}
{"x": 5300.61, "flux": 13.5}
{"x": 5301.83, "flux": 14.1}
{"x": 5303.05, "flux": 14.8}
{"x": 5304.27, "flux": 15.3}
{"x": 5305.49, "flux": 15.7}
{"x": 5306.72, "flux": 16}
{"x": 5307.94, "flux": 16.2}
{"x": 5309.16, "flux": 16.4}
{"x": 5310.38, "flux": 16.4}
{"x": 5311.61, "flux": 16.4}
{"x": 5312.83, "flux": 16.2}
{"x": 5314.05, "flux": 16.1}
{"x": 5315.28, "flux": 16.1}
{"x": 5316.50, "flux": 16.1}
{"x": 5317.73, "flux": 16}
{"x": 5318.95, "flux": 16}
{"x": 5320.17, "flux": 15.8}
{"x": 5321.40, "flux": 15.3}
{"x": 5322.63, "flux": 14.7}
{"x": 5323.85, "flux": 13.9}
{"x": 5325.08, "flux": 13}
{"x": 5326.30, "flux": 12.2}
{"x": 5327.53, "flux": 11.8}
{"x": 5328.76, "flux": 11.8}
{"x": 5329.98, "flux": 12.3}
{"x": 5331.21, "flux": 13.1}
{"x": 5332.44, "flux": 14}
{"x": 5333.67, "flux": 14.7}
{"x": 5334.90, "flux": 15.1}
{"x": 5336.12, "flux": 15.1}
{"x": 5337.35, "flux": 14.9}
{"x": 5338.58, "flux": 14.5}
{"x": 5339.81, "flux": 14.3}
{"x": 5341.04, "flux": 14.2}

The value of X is 1.59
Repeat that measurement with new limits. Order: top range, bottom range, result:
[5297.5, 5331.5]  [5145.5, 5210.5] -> 1.65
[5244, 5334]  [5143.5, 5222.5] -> 1.47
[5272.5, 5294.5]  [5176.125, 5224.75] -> 1.45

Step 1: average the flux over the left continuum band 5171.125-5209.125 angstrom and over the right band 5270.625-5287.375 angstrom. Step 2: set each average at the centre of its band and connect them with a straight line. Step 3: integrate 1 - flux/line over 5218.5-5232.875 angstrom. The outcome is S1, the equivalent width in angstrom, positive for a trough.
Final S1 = -2.5 angstrom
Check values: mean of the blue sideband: 9.2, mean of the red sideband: 13.9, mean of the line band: 12.9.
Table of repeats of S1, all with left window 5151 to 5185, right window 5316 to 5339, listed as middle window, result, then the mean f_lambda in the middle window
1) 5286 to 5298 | -2.17 angstrom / 15.3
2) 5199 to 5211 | 0.29 angstrom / 9.67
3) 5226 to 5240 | -3.23 angstrom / 13.4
